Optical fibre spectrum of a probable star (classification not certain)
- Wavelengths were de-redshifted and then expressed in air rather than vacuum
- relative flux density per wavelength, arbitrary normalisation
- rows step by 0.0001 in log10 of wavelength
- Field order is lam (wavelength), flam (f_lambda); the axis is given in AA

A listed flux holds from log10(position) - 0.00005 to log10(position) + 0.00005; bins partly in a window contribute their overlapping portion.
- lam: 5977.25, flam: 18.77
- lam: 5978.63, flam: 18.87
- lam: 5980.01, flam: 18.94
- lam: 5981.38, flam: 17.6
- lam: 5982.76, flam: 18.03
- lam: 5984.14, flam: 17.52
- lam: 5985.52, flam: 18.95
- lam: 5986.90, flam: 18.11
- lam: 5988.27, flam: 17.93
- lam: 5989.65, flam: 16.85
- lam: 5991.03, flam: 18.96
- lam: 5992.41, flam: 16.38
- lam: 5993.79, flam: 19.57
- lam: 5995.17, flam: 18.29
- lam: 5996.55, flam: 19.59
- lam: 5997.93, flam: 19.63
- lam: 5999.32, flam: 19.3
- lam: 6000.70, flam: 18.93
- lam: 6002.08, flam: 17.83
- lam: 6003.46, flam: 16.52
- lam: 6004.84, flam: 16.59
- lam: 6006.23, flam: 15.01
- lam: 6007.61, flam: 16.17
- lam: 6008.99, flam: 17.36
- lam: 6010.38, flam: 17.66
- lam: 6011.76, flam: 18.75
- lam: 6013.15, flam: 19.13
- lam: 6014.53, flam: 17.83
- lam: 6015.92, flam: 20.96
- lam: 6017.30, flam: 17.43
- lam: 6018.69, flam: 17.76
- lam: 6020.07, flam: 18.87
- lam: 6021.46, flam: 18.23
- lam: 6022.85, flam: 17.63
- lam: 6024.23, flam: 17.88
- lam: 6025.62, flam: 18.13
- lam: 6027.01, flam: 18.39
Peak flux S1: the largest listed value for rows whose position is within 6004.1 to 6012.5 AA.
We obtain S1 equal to 18.75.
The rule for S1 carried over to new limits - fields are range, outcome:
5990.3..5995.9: 19.57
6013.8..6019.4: 20.96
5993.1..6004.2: 19.63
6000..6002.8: 18.93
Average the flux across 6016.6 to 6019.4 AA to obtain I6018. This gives 17.7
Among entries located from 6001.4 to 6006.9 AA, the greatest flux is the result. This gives 17.83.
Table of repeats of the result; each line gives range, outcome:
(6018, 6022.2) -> 18.87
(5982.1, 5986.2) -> 18.95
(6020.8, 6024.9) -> 18.23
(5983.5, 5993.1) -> 18.96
